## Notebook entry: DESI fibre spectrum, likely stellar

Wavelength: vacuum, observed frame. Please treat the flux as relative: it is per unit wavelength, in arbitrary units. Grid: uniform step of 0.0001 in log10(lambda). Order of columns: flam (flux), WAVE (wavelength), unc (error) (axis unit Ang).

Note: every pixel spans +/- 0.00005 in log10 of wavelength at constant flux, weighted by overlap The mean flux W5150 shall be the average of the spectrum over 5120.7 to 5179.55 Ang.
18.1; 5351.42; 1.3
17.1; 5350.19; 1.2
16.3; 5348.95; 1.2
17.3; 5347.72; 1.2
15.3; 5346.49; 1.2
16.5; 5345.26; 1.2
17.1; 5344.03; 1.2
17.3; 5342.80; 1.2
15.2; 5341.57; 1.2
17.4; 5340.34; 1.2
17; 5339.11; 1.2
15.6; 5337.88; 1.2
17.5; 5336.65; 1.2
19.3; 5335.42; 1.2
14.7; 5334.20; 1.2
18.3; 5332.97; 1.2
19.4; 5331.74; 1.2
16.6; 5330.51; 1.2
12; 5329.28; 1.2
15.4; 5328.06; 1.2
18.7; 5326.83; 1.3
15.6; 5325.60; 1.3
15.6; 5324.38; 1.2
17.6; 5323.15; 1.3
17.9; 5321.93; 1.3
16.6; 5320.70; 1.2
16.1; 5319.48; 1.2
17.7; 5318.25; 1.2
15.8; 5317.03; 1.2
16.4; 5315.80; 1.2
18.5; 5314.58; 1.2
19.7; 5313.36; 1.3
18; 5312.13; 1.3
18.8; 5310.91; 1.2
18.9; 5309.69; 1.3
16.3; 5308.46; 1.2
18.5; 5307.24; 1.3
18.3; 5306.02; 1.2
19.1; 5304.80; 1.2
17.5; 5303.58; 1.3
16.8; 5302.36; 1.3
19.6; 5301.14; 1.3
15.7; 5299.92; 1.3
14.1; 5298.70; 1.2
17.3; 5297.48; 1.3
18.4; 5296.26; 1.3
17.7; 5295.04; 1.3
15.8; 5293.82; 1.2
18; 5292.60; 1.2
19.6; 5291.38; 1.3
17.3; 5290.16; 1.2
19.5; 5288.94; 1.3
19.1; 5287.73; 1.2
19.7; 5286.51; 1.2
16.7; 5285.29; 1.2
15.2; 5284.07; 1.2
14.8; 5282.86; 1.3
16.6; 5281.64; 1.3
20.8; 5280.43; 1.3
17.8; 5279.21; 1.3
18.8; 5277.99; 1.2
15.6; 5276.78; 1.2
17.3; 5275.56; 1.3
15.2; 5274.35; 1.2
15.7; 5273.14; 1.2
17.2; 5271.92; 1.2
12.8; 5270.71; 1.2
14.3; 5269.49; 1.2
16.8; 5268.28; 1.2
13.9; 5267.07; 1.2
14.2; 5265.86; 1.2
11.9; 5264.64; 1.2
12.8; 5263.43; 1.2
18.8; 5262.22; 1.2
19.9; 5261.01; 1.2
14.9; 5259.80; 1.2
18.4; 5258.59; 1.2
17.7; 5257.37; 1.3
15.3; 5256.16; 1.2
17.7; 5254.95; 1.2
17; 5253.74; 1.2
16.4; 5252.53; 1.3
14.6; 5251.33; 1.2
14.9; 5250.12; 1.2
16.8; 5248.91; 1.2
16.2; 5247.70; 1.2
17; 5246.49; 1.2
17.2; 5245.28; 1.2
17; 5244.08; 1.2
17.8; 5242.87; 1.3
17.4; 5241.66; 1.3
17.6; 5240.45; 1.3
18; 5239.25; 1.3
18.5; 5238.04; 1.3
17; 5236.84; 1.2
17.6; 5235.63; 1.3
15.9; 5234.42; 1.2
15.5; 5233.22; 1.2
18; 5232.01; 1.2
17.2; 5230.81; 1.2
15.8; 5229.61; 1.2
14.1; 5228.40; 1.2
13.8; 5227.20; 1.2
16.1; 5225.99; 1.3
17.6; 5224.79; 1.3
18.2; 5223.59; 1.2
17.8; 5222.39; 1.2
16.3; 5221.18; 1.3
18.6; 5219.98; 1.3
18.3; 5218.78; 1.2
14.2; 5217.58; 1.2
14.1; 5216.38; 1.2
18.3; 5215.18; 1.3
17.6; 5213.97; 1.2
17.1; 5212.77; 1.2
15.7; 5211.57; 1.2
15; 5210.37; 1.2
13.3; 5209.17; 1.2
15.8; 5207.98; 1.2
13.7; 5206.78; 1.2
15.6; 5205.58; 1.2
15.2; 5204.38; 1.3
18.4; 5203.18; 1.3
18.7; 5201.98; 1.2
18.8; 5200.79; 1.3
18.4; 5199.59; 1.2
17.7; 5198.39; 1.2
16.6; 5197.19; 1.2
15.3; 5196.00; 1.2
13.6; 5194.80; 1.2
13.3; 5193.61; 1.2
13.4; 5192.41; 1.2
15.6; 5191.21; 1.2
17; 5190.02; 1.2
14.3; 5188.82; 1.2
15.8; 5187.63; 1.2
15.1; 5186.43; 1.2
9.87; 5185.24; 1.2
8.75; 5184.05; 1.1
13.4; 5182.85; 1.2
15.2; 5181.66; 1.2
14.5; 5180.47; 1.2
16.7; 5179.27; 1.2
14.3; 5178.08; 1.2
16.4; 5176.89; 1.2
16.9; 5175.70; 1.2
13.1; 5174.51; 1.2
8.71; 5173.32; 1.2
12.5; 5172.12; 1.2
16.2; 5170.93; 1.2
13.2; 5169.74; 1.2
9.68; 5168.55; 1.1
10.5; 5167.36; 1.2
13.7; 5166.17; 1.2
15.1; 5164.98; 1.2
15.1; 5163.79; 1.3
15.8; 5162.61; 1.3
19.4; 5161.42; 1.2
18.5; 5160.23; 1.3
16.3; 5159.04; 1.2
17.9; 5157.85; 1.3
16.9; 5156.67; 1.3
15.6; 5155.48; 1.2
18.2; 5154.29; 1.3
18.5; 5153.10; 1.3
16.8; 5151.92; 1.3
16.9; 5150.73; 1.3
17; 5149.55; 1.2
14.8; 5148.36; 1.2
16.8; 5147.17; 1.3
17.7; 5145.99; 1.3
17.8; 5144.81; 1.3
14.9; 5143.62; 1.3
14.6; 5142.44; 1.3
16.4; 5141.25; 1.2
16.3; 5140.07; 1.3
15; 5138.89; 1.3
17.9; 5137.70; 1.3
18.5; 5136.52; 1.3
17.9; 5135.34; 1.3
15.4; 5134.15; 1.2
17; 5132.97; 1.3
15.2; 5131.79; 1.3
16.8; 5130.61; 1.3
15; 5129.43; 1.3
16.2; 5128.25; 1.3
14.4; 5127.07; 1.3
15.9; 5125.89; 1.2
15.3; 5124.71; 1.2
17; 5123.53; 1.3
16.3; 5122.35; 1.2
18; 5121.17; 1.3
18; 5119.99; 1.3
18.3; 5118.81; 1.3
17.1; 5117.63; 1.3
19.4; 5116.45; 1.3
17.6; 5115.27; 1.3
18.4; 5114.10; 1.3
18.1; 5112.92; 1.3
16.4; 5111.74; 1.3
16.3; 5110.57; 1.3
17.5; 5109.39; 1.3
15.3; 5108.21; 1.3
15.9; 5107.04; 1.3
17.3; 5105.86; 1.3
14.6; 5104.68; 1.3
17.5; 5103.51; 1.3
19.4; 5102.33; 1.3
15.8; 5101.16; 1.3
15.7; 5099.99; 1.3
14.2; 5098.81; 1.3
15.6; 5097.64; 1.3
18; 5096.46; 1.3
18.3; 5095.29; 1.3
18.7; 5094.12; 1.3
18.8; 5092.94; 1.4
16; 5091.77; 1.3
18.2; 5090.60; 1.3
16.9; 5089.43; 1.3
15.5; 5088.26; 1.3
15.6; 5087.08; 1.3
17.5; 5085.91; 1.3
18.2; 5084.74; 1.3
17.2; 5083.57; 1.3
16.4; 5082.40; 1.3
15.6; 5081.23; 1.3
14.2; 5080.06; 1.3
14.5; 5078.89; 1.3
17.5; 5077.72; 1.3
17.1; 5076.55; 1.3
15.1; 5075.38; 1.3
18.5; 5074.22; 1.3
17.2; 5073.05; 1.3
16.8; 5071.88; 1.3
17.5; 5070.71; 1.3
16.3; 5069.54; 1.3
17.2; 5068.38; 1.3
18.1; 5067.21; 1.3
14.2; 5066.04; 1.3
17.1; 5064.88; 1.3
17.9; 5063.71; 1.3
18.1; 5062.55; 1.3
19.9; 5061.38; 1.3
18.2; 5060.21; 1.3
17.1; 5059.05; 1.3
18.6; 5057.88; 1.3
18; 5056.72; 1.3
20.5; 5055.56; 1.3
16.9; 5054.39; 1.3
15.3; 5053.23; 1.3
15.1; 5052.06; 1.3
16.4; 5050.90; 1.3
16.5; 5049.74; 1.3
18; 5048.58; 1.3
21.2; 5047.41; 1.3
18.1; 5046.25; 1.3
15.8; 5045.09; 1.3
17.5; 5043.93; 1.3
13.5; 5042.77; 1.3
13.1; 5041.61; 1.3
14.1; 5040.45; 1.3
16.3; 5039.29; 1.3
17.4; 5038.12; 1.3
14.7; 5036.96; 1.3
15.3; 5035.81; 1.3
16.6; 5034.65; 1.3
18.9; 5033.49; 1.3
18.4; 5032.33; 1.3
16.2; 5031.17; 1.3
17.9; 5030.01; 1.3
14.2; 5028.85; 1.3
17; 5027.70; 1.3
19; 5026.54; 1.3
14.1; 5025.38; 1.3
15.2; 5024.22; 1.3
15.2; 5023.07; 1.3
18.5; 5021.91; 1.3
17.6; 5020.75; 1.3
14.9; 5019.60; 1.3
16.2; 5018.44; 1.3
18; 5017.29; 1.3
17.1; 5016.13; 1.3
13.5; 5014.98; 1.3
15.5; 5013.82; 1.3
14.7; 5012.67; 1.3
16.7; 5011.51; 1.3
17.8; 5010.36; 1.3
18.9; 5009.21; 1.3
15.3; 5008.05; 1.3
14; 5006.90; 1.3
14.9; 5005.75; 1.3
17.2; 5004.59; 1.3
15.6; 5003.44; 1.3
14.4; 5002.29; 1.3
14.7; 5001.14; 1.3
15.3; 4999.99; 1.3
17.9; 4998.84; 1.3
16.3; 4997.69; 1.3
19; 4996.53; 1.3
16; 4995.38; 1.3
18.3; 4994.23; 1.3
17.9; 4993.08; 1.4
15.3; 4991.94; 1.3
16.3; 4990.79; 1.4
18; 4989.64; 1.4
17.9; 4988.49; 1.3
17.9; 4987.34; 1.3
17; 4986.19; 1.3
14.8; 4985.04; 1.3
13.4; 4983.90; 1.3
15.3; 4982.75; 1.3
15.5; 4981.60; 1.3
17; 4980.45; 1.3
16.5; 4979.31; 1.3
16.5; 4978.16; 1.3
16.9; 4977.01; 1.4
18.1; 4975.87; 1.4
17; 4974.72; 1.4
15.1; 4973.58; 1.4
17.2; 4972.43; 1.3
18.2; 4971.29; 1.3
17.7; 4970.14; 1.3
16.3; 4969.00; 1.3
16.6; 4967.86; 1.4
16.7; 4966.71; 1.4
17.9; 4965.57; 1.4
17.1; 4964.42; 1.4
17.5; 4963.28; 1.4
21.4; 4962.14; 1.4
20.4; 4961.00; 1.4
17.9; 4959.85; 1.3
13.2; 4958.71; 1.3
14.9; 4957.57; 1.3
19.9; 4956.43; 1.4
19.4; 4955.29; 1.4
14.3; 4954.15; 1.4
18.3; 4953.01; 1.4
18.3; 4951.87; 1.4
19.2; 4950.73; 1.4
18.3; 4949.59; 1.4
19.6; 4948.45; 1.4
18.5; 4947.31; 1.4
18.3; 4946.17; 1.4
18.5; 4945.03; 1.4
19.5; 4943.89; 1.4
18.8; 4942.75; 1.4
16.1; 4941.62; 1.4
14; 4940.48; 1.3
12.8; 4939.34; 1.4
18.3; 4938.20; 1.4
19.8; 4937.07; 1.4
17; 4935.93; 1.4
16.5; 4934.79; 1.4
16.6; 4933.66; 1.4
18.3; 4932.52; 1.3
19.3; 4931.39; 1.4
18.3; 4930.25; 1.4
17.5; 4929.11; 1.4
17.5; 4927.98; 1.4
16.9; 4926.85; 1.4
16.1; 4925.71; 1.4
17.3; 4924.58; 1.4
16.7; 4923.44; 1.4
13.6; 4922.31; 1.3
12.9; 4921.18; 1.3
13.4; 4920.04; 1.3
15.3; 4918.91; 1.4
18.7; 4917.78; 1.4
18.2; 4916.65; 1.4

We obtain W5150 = 15.8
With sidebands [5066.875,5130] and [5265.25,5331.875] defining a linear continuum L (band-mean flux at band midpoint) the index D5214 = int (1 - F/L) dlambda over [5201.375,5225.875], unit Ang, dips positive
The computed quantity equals 0.7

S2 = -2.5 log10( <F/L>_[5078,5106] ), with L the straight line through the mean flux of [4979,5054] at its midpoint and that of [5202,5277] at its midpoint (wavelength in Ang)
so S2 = -0.02 mag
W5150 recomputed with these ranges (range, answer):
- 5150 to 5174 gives 15.3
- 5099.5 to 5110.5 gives 16.6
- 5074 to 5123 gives 16.9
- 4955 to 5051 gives 16.6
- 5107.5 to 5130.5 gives 16.9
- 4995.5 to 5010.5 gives 16.2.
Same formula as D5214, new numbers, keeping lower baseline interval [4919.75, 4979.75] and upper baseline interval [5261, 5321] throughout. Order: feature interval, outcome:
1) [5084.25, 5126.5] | 0.3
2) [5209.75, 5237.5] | 0.9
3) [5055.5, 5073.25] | -0.4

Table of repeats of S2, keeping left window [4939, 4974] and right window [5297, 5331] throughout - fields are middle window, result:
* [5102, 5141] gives 0.03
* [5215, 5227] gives 0.03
